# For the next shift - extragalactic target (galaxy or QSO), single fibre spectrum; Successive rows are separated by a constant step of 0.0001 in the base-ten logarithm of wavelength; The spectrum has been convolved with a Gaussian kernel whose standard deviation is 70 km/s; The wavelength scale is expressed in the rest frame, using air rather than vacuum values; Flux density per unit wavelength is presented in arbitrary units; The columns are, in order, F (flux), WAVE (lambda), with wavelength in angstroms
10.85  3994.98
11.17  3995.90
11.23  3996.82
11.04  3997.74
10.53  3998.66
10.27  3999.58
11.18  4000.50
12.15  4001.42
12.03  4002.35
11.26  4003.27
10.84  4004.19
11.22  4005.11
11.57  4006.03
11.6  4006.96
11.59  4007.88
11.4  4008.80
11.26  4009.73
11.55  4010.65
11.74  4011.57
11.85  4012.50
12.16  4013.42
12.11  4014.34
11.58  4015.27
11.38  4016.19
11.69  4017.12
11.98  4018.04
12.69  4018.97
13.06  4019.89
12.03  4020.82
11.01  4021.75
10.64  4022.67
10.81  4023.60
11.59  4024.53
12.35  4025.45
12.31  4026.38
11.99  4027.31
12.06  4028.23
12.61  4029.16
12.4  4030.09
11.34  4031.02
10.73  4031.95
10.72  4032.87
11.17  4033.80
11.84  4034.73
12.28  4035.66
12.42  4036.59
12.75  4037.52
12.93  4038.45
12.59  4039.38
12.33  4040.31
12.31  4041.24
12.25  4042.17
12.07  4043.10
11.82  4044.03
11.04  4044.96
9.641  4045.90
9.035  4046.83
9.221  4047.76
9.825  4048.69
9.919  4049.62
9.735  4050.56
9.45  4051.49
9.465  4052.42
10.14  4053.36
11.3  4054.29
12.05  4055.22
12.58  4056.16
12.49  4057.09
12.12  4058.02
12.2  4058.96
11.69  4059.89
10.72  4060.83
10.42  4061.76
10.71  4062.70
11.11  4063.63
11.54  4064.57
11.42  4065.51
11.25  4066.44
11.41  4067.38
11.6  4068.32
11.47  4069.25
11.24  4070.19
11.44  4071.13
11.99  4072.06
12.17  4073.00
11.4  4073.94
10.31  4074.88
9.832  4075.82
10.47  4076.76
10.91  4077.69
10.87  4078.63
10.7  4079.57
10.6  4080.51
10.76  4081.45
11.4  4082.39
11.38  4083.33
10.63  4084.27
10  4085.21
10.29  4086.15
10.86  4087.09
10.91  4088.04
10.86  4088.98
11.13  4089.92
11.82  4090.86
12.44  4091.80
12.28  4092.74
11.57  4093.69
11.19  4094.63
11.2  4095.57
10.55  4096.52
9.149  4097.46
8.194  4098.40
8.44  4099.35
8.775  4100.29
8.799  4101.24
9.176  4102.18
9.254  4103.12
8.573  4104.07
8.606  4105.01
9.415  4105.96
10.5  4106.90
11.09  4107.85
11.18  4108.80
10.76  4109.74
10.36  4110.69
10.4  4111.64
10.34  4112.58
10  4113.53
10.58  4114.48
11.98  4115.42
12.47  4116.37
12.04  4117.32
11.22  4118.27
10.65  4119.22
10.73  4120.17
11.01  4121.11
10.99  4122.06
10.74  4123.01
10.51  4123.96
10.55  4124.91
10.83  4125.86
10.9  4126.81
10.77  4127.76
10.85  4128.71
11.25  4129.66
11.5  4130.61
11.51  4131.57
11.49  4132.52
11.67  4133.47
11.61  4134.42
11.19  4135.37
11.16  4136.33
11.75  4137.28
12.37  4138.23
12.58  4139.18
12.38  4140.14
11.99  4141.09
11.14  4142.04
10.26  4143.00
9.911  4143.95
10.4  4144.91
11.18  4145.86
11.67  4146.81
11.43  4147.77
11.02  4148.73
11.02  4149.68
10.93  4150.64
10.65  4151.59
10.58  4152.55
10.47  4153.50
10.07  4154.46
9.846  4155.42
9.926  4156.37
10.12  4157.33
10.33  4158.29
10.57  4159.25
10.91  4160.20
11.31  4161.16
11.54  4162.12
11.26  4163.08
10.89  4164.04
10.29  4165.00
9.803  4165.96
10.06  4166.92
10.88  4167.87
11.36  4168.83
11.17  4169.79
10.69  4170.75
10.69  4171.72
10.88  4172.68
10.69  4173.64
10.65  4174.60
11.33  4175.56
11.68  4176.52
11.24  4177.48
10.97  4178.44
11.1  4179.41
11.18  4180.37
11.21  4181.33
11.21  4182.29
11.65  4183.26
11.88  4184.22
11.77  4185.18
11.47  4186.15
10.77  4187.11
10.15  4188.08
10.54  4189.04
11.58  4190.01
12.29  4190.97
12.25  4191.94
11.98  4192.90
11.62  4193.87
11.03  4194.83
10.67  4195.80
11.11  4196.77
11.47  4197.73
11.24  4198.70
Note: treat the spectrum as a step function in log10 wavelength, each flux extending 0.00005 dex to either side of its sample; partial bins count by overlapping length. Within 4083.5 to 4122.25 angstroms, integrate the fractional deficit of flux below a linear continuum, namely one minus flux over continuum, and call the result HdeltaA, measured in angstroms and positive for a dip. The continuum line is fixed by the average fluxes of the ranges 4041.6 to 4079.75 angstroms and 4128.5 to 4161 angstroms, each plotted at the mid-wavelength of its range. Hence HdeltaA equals 1.86 angstroms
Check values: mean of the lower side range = 11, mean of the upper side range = 11.1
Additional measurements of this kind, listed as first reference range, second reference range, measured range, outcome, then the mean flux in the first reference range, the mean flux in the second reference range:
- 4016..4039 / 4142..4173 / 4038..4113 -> 4.2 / 11.9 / 10.7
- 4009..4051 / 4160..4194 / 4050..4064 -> 0.5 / 11.6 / 11.1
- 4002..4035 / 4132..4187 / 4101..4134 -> 1.7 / 11.7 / 11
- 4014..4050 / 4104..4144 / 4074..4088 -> 0.8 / 11.6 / 11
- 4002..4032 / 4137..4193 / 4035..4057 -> 0.7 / 11.7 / 11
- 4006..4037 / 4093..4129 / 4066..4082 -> -0.2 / 11.8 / 10.4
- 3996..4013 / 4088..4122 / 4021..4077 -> -1.9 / 11.3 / 10.5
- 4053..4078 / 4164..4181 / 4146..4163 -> 0.3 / 11.3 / 10.9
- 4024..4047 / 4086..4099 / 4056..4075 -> -0.3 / 11.8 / 10.9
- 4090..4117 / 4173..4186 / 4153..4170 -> 0.7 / 10.3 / 11.3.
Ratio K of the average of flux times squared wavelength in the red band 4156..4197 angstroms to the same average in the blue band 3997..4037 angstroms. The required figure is 1.0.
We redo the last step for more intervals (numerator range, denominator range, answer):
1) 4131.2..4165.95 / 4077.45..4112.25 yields 1.09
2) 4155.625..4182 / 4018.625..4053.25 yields 1.01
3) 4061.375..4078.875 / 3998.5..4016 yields 1.00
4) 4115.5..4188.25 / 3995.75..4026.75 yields 1.02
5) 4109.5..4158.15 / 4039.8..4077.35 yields 1.03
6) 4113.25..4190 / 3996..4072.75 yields 1.02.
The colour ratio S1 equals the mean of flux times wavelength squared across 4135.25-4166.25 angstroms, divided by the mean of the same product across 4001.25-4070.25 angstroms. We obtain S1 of 1.01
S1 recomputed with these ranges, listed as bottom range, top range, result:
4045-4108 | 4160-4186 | 1.09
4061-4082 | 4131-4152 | 1.06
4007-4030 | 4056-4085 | 0.97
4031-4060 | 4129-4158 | 1.03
